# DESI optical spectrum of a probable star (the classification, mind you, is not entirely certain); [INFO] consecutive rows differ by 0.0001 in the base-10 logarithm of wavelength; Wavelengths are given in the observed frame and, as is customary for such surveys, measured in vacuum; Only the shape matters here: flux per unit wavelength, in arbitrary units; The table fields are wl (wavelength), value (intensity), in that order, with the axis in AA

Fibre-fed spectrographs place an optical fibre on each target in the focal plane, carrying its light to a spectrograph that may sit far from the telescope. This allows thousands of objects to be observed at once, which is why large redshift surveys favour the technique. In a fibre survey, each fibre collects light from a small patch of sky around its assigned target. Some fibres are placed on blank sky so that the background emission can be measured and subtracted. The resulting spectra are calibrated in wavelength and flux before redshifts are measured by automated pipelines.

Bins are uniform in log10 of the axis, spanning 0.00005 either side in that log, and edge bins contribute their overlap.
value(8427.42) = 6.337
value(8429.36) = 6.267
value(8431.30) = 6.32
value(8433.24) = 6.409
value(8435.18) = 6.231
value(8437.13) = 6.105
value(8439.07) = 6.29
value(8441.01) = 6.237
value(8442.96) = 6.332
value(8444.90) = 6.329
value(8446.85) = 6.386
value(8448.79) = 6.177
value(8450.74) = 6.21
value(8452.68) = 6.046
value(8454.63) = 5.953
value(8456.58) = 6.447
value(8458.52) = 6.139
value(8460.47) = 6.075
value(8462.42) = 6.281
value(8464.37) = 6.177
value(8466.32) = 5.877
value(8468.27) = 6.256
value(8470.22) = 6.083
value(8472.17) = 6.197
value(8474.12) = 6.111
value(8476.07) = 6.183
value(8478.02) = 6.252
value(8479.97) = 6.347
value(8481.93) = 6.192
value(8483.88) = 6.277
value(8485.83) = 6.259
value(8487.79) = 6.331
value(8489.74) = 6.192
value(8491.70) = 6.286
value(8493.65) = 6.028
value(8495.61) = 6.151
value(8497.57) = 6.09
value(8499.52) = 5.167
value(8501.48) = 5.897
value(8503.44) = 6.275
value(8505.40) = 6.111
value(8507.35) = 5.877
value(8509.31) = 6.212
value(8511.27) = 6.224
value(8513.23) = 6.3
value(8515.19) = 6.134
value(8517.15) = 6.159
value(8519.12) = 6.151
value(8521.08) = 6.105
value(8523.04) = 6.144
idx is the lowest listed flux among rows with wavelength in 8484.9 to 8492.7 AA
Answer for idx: 6.192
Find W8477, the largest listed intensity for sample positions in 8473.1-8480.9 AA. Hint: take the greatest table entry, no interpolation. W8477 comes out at 6.347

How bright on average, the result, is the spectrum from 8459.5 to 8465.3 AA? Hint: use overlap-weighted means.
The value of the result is 6.17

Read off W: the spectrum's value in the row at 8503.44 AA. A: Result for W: 6.275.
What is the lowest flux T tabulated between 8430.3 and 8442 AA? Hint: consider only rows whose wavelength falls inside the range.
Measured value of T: 6.105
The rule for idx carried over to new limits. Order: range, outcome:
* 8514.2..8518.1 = 6.134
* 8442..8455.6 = 5.953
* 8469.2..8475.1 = 6.083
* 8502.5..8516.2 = 5.877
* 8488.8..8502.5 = 5.167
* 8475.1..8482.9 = 6.183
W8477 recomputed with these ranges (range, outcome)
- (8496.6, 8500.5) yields 6.09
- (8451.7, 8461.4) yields 6.447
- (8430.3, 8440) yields 6.409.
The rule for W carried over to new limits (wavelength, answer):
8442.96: 6.332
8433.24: 6.409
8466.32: 5.877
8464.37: 6.177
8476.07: 6.183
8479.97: 6.347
